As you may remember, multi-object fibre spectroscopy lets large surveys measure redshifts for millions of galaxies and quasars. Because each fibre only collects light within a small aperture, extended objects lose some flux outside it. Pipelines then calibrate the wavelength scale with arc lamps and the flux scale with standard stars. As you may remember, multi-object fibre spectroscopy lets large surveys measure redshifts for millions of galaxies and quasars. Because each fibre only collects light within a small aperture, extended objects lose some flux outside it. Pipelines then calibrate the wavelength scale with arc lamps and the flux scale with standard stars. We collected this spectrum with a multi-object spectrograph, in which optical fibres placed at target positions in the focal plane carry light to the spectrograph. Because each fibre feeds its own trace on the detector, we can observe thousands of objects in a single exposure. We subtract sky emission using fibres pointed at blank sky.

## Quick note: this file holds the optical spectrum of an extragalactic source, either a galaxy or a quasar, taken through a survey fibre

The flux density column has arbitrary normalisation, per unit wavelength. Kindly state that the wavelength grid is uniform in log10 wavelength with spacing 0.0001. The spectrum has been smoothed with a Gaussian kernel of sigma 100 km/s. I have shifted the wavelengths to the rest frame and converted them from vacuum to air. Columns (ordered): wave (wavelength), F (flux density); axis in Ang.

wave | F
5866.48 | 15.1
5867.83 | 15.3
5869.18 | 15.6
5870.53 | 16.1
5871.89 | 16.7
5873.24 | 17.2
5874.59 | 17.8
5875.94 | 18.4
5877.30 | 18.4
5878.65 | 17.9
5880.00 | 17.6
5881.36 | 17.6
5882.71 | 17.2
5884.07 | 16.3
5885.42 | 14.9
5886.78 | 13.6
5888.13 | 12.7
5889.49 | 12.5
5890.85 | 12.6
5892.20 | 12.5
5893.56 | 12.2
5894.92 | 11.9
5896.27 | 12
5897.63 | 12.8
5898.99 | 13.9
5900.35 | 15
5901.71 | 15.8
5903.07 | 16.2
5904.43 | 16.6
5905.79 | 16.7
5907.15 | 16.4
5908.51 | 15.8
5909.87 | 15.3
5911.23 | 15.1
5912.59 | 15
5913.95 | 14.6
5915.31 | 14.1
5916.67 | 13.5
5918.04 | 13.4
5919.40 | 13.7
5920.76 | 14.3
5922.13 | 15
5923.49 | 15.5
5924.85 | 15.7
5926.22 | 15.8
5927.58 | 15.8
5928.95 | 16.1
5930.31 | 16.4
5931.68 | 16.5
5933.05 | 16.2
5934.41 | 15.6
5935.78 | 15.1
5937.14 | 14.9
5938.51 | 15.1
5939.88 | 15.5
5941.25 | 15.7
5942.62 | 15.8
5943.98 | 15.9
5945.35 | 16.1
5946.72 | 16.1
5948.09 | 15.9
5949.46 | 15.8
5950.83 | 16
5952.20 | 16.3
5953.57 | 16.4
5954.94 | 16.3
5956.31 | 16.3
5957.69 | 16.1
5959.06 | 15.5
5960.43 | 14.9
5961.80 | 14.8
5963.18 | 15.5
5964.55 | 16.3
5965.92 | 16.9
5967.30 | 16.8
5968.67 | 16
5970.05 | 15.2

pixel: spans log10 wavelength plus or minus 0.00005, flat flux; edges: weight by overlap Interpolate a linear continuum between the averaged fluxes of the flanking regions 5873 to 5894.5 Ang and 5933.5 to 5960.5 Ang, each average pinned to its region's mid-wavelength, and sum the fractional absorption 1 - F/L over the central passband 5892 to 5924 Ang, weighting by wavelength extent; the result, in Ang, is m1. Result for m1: 2.3 Ang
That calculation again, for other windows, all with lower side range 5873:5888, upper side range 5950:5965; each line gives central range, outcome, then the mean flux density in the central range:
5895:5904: 1.30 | 14.2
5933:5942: 0.40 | 15.4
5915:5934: 1.28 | 15.2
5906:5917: 0.90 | 15.1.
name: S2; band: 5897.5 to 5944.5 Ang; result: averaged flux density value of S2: 15.3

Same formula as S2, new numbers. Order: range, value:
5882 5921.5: 14.4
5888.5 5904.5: 13.5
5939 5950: 15.8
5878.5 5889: 15.8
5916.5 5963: 15.5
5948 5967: 15.9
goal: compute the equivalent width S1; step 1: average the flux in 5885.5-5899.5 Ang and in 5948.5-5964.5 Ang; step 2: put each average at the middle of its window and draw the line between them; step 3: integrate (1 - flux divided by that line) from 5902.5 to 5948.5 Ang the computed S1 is -3.7 Ang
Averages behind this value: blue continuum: 12.7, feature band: 15.5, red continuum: 15.8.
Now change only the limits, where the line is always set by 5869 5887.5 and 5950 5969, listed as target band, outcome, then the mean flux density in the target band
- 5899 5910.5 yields 0.5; 15.9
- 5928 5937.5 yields 0.2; 15.9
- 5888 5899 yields 2.8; 12.5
